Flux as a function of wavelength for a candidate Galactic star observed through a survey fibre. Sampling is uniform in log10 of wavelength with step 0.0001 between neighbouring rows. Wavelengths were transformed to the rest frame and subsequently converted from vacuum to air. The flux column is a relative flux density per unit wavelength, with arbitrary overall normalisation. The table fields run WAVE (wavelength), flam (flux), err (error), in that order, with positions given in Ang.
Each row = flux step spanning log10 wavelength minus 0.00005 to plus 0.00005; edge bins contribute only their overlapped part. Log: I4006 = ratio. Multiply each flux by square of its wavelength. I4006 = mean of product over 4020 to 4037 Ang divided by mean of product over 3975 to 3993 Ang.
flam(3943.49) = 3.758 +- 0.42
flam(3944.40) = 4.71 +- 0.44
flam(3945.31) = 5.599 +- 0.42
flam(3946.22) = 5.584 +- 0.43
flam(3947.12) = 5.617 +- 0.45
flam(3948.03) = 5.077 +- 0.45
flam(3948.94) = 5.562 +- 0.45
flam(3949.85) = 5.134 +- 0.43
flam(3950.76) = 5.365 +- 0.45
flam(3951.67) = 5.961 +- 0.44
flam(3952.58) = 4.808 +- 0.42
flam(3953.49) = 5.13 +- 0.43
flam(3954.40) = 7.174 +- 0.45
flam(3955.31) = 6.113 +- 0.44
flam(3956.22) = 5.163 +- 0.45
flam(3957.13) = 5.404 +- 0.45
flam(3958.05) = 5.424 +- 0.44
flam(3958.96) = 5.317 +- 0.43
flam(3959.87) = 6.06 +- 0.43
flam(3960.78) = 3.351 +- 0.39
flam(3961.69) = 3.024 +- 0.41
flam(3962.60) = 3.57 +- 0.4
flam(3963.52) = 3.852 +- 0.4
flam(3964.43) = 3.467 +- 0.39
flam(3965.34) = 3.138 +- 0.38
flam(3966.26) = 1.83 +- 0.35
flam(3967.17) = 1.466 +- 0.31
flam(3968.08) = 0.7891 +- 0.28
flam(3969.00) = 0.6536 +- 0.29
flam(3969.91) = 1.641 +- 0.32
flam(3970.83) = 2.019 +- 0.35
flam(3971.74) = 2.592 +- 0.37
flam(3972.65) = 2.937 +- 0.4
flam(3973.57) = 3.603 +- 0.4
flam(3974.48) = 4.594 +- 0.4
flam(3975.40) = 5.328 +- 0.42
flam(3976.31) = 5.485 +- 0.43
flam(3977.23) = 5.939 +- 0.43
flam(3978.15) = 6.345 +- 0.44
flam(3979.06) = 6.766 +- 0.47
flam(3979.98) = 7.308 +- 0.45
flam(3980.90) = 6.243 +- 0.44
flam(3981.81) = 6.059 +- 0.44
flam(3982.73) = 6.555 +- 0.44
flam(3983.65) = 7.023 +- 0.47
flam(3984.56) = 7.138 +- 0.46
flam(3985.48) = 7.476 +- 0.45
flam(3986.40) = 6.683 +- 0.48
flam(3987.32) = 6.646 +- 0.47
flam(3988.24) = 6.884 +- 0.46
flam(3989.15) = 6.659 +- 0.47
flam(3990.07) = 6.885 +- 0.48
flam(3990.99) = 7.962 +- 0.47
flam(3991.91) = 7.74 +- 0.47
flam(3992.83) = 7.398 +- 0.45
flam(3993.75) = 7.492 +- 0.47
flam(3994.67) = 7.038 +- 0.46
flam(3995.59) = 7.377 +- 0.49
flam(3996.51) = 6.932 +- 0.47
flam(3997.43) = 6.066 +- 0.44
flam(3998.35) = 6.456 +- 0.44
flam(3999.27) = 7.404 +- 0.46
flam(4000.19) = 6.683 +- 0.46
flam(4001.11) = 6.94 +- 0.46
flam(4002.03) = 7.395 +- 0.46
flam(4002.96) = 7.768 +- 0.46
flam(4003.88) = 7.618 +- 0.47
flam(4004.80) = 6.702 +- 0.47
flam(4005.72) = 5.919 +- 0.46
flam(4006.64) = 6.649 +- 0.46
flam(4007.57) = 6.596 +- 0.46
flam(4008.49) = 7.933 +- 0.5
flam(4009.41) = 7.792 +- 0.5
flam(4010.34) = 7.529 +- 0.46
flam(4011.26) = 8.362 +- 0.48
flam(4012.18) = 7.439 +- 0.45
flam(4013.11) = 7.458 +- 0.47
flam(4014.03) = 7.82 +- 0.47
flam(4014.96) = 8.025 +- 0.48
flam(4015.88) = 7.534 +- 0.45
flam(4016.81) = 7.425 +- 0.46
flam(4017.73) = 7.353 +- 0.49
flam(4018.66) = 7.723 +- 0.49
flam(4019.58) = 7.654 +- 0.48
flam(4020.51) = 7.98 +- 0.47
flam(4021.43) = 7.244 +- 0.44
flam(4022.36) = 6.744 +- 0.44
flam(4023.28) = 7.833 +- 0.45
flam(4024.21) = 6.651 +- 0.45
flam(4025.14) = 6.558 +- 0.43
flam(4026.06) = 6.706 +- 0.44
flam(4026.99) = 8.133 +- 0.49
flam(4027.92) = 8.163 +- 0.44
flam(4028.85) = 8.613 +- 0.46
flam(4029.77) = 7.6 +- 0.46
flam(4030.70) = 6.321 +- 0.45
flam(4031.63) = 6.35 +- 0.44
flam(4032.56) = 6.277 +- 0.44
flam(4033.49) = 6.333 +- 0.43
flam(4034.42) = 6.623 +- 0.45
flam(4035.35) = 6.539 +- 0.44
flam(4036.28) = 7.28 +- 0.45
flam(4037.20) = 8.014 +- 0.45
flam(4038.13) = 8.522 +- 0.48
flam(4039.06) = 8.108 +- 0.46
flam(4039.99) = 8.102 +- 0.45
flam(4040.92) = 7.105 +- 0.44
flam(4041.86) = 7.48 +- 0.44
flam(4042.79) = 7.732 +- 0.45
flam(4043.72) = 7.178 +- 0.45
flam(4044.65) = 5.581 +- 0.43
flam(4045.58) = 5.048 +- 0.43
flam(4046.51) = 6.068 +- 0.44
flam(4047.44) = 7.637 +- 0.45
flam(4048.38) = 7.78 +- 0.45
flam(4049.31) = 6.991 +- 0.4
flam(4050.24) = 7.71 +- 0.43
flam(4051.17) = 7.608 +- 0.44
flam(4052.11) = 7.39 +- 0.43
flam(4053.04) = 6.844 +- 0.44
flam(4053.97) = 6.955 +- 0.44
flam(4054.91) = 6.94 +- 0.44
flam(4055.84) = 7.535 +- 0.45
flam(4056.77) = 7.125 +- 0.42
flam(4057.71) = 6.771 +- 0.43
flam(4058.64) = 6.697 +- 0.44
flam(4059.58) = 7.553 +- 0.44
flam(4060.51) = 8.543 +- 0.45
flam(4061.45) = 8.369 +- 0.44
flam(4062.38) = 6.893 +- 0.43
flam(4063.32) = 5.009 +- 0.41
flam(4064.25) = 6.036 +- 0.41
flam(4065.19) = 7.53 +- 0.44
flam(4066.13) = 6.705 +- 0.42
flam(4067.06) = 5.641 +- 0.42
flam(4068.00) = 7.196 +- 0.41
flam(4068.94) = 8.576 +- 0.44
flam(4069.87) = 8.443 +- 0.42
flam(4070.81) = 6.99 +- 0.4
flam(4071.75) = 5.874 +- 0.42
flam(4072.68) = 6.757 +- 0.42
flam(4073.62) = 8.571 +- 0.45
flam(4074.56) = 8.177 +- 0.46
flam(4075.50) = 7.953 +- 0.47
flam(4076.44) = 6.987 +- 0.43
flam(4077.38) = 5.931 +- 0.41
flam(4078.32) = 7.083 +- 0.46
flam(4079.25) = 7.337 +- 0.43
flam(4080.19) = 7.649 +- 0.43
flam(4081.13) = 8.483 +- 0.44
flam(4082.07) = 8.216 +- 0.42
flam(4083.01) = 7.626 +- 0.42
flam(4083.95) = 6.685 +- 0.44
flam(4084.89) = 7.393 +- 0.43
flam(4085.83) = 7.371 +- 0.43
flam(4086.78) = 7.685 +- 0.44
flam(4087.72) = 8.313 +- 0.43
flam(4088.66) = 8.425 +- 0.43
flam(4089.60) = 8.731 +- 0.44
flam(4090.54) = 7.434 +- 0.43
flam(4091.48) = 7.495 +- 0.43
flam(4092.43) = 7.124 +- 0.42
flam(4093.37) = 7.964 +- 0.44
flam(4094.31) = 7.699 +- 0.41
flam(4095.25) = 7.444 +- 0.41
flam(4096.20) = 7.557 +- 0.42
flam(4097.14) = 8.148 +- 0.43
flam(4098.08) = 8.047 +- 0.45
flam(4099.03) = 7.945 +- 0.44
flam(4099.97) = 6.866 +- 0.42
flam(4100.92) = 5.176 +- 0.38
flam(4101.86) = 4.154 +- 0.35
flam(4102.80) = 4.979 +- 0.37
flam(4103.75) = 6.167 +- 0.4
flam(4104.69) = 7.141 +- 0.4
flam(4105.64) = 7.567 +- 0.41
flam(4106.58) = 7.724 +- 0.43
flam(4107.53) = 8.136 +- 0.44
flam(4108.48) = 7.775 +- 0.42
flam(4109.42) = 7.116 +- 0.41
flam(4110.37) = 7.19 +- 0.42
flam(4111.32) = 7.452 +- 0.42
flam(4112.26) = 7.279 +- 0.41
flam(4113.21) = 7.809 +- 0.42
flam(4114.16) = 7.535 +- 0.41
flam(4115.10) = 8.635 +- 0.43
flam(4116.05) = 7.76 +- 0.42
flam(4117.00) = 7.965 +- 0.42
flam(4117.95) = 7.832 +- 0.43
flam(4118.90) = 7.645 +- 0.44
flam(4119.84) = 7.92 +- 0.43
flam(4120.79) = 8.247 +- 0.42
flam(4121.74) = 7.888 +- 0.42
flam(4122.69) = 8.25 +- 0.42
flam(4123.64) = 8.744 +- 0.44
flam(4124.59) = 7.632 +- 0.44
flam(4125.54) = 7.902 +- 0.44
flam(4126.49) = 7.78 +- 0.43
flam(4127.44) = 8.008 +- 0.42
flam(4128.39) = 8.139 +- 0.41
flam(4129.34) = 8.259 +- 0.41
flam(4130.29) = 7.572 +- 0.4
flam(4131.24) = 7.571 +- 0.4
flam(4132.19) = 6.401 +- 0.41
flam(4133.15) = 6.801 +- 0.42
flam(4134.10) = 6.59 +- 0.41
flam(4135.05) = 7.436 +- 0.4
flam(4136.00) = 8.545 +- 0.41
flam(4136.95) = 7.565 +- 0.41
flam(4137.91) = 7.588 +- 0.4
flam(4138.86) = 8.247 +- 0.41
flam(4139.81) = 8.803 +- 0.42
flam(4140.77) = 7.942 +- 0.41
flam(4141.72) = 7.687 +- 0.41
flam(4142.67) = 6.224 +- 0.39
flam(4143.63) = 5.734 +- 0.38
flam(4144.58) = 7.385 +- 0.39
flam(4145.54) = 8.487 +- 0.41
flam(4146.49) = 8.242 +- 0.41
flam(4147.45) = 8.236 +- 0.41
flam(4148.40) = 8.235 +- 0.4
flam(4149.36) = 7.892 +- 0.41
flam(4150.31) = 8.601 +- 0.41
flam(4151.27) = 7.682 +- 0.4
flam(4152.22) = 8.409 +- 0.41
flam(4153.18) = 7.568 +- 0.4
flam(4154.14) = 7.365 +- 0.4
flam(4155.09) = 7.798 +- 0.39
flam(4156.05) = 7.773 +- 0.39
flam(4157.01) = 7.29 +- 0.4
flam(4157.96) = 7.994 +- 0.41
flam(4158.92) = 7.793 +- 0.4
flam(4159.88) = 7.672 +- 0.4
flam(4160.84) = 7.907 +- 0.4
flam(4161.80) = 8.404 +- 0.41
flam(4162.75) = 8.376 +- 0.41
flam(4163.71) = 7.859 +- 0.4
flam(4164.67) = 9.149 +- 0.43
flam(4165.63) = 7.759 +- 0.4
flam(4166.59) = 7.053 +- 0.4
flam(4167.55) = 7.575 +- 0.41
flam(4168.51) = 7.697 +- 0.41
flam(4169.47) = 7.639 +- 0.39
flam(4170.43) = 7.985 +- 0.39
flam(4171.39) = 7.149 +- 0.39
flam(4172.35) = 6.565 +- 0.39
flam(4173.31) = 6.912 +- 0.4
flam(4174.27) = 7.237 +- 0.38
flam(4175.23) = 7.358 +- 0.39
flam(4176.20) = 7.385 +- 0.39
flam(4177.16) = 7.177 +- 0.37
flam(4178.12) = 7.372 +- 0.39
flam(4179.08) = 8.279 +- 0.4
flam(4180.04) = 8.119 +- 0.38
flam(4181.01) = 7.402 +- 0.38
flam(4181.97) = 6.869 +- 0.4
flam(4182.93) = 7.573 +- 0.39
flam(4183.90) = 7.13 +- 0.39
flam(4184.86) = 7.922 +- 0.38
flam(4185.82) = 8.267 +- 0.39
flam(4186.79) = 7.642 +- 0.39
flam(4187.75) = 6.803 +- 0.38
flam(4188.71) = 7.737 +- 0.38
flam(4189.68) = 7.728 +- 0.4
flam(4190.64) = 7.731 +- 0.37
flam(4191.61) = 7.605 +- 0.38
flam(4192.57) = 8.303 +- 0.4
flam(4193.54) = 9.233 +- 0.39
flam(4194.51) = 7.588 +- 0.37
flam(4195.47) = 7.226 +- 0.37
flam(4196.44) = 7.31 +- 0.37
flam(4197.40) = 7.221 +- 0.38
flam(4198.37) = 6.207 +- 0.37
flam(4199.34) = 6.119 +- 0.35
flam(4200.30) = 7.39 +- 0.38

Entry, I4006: 1.08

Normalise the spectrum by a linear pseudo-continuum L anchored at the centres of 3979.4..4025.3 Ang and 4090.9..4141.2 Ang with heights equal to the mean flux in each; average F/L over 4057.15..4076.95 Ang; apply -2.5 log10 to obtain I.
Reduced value 0.03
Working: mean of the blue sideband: 7.18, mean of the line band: 7.2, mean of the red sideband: 7.53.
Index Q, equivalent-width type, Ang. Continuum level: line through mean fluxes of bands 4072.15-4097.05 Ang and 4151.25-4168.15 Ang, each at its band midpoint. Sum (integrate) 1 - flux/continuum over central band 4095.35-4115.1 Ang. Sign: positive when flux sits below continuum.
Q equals 1.4 Ang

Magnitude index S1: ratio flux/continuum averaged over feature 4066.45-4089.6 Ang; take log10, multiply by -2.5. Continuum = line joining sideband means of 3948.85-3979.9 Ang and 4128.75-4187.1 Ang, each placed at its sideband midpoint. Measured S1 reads -0.19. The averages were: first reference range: 4.29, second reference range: 7.66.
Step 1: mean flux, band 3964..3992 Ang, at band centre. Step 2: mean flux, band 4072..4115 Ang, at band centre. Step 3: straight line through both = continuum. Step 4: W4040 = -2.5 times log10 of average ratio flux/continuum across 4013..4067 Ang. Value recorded -0.15 mag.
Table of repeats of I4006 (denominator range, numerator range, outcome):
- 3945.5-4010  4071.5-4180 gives 1.45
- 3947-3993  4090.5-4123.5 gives 1.56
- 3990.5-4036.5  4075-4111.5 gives 1.05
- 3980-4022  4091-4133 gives 1.10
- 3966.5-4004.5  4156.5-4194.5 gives 1.44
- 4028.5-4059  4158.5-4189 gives 1.14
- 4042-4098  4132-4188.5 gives 1.09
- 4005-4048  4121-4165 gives 1.14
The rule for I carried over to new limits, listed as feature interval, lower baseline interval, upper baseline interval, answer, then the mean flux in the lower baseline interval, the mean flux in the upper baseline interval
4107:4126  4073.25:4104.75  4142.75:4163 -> -0.040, 7.35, 7.81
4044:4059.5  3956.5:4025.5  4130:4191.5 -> -0.051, 6.05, 7.64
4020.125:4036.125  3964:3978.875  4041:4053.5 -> -0.173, 3.31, 7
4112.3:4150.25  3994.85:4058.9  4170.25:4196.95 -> -0.048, 7.21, 7.55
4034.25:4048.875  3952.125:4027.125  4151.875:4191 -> -0.108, 6.05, 7.64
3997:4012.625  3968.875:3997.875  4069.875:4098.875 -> -0.139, 5.92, 7.59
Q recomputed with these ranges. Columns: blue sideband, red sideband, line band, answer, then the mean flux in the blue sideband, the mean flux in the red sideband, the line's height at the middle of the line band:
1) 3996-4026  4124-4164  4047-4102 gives 1.1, 7.25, 7.75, 7.49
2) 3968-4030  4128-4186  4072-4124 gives -1.7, 6.61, 7.66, 7.27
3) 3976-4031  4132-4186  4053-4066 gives 0.5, 7.15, 7.65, 7.33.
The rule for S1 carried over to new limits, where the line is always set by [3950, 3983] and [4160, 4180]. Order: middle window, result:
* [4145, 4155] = -0.102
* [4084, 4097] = -0.202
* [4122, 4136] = -0.100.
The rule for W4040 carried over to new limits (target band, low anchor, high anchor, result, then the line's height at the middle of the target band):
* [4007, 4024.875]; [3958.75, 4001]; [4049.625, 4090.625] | -0.22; 6.13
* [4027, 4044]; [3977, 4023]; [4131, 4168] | -0.01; 7.29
